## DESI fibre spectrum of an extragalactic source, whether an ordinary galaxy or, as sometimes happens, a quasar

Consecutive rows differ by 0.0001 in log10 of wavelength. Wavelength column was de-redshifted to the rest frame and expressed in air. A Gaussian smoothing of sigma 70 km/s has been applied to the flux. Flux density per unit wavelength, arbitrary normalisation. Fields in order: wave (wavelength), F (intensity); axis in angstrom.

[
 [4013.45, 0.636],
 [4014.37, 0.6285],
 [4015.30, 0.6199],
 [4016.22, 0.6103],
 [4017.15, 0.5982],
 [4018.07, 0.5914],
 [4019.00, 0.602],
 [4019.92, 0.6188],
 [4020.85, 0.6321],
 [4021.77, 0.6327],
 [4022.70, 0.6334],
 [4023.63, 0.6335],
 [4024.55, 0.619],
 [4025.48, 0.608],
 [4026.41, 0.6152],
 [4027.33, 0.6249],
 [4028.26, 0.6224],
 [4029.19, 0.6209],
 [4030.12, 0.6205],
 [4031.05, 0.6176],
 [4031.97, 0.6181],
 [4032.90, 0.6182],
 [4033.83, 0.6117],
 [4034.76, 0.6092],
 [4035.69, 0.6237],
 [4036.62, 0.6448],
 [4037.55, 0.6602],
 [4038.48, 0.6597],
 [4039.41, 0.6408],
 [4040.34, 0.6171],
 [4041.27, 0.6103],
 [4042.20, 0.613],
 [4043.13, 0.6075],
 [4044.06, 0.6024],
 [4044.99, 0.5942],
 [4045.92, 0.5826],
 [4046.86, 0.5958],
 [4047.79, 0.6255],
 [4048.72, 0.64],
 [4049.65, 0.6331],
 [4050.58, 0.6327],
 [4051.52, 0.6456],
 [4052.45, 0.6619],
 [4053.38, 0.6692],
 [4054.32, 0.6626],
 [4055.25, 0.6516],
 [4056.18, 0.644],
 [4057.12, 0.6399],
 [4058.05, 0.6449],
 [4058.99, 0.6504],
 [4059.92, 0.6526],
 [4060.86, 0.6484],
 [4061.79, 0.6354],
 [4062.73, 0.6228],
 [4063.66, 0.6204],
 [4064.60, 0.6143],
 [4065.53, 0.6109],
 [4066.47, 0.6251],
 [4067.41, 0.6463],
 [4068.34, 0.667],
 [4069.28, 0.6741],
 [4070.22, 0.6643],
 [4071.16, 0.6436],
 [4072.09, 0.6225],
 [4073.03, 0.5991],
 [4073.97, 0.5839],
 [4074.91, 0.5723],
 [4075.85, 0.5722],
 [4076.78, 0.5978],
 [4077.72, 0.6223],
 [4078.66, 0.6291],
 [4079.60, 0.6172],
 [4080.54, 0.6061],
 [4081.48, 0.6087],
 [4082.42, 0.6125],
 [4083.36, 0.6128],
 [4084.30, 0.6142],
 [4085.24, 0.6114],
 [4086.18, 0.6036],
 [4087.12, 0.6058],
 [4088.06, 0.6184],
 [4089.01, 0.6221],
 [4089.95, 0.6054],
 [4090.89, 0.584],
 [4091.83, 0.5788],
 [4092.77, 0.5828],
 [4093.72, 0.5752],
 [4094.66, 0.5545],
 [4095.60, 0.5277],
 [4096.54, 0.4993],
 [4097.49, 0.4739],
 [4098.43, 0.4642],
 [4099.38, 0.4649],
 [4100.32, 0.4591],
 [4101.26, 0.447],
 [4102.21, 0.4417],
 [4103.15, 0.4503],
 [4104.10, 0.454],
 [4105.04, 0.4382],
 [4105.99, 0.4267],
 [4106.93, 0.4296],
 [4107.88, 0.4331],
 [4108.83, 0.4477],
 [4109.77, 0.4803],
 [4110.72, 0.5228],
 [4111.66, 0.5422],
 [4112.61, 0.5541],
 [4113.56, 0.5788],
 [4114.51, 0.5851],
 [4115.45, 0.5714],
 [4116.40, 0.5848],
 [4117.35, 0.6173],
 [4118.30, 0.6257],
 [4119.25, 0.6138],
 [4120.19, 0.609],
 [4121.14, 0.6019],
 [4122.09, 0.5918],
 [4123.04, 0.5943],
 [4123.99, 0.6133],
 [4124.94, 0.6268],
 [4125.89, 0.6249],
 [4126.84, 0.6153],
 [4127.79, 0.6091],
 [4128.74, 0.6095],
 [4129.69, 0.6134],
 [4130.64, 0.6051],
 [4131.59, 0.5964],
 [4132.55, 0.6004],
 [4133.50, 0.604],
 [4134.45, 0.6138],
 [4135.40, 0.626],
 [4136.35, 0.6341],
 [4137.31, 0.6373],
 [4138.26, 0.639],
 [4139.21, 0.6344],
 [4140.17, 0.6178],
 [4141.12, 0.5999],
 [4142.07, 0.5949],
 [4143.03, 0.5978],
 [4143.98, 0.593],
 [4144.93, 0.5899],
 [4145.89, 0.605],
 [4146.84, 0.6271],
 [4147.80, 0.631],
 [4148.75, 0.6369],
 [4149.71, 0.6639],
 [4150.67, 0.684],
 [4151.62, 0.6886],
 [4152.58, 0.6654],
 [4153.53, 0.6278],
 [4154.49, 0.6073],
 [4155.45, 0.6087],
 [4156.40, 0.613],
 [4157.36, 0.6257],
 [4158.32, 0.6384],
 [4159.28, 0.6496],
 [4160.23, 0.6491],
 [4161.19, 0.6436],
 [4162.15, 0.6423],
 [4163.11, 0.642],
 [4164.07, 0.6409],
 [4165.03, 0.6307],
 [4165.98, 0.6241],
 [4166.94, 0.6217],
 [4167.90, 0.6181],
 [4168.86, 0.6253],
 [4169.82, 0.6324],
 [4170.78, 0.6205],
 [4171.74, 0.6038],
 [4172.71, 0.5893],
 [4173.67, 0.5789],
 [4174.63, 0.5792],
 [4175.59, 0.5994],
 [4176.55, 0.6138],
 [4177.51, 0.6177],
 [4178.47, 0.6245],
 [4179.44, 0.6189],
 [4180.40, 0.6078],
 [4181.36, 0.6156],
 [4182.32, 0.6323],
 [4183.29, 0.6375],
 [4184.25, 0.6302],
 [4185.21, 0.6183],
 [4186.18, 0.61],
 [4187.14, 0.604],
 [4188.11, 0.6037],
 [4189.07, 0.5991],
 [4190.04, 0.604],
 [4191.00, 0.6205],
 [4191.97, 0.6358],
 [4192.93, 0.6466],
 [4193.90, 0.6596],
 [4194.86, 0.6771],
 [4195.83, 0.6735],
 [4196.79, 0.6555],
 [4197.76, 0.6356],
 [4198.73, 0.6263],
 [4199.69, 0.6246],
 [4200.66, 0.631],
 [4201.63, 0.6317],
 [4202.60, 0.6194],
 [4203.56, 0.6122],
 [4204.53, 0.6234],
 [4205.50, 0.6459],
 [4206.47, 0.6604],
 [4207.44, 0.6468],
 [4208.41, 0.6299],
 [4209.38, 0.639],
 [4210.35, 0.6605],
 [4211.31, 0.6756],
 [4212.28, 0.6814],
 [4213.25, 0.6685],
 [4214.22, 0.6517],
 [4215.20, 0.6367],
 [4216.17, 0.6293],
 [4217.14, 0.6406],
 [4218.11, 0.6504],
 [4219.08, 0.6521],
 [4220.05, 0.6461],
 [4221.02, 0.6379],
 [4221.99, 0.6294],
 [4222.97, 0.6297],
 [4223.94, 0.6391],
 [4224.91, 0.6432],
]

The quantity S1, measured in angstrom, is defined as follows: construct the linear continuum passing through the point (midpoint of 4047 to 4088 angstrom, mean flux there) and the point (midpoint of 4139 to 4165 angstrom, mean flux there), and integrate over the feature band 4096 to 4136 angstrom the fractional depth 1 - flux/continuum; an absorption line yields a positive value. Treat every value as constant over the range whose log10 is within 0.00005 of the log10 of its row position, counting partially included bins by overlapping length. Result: 5.2 angstrom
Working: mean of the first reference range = 0.628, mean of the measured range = 0.547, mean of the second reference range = 0.63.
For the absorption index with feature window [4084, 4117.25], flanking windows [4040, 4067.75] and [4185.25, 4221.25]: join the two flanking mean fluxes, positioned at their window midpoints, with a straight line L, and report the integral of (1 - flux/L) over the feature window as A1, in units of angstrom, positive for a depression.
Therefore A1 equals 5.5 angstrom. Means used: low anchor 0.63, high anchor 0.639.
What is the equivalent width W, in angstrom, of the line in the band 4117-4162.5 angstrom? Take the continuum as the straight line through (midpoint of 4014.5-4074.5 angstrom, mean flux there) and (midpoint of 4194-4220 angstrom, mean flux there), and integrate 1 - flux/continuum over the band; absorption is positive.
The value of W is 1.2 angstrom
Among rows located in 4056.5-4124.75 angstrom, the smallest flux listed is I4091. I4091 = 0.4267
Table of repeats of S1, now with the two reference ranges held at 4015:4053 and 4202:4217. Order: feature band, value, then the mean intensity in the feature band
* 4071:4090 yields 0.6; 0.608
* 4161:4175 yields 0.4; 0.619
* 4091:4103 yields 2.3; 0.507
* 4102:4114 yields 2.9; 0.477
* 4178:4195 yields 0.5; 0.624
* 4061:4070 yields -0.2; 0.637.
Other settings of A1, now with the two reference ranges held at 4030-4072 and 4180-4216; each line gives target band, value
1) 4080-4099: 1.68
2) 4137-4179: 0.71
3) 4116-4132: 0.64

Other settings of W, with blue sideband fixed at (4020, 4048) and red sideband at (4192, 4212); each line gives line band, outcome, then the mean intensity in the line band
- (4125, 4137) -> 0.39 angstrom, 0.613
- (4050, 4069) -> -0.57 angstrom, 0.643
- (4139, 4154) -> 0.18 angstrom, 0.629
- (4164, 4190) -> 1.08 angstrom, 0.614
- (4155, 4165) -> 0.05 angstrom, 0.635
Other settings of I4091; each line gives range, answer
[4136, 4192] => 0.5789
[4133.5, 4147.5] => 0.5899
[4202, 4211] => 0.6122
